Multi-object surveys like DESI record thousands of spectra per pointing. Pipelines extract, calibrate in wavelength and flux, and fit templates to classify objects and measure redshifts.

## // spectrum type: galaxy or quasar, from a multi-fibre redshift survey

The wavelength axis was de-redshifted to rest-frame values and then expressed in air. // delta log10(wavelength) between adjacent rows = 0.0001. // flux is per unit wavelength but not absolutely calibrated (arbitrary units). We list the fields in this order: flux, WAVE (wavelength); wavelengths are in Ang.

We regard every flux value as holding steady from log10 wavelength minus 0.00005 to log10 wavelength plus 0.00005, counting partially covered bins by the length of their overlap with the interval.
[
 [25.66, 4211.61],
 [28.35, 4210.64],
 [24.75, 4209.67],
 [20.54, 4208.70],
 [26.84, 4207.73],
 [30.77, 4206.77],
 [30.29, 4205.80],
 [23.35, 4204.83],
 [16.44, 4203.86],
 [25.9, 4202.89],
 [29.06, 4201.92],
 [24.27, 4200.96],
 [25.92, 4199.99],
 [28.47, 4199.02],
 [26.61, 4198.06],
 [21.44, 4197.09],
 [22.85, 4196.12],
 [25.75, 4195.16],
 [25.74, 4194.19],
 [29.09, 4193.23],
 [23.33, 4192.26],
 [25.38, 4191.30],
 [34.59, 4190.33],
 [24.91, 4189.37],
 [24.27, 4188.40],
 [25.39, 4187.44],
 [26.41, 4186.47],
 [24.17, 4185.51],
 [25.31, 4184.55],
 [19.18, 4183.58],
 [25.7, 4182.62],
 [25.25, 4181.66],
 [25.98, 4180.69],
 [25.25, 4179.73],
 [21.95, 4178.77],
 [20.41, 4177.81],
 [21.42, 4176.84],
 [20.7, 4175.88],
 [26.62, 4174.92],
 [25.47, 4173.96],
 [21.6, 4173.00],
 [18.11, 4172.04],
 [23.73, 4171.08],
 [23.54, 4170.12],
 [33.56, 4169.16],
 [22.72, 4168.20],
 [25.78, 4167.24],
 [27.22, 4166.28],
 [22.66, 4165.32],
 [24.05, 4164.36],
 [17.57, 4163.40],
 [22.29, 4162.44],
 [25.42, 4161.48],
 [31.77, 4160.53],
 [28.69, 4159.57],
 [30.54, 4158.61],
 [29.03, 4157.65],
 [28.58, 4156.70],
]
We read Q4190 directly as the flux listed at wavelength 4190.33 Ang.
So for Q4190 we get 34.59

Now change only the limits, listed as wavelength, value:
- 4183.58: 19.18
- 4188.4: 24.27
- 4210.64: 28.35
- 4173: 21.6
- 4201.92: 29.06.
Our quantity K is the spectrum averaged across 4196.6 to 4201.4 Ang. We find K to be 25.3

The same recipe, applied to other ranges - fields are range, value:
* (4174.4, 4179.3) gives 22.3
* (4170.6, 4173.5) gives 21.2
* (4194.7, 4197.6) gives 23.3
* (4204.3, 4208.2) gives 27.7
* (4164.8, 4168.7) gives 24.6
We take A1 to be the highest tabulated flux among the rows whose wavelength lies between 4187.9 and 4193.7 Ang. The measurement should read 34.59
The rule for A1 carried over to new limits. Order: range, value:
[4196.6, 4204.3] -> 29.06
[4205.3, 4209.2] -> 30.77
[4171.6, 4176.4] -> 26.62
